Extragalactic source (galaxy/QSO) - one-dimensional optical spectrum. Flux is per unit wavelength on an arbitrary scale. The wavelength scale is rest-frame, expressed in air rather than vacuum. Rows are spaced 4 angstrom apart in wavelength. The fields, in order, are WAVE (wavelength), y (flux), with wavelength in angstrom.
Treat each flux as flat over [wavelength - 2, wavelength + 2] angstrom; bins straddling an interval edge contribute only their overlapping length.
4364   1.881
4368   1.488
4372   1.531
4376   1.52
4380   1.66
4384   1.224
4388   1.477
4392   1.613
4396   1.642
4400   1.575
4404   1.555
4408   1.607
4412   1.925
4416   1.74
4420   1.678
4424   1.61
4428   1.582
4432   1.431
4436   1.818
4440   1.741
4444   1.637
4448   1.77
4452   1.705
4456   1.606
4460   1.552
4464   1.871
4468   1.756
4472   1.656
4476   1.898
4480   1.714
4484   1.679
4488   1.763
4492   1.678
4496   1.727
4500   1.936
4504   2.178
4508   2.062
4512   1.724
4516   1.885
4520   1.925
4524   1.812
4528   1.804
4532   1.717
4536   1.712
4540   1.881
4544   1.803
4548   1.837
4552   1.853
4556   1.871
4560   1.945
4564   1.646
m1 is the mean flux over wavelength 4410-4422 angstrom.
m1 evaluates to 1.78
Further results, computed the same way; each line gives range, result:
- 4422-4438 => 1.61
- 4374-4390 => 1.47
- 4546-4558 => 1.85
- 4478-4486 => 1.7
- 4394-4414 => 1.66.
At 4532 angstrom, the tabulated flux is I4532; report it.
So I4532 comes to 1.717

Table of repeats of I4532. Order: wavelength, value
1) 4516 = 1.885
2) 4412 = 1.925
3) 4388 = 1.477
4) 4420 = 1.678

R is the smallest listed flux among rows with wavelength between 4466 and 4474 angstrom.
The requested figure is 1.656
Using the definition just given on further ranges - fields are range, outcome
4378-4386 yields 1.224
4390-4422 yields 1.555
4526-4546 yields 1.712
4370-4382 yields 1.52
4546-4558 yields 1.837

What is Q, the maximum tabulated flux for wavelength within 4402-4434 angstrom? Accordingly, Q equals 1.925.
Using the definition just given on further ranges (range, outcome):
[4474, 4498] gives 1.898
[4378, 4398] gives 1.66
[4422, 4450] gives 1.818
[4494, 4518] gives 2.178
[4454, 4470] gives 1.871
